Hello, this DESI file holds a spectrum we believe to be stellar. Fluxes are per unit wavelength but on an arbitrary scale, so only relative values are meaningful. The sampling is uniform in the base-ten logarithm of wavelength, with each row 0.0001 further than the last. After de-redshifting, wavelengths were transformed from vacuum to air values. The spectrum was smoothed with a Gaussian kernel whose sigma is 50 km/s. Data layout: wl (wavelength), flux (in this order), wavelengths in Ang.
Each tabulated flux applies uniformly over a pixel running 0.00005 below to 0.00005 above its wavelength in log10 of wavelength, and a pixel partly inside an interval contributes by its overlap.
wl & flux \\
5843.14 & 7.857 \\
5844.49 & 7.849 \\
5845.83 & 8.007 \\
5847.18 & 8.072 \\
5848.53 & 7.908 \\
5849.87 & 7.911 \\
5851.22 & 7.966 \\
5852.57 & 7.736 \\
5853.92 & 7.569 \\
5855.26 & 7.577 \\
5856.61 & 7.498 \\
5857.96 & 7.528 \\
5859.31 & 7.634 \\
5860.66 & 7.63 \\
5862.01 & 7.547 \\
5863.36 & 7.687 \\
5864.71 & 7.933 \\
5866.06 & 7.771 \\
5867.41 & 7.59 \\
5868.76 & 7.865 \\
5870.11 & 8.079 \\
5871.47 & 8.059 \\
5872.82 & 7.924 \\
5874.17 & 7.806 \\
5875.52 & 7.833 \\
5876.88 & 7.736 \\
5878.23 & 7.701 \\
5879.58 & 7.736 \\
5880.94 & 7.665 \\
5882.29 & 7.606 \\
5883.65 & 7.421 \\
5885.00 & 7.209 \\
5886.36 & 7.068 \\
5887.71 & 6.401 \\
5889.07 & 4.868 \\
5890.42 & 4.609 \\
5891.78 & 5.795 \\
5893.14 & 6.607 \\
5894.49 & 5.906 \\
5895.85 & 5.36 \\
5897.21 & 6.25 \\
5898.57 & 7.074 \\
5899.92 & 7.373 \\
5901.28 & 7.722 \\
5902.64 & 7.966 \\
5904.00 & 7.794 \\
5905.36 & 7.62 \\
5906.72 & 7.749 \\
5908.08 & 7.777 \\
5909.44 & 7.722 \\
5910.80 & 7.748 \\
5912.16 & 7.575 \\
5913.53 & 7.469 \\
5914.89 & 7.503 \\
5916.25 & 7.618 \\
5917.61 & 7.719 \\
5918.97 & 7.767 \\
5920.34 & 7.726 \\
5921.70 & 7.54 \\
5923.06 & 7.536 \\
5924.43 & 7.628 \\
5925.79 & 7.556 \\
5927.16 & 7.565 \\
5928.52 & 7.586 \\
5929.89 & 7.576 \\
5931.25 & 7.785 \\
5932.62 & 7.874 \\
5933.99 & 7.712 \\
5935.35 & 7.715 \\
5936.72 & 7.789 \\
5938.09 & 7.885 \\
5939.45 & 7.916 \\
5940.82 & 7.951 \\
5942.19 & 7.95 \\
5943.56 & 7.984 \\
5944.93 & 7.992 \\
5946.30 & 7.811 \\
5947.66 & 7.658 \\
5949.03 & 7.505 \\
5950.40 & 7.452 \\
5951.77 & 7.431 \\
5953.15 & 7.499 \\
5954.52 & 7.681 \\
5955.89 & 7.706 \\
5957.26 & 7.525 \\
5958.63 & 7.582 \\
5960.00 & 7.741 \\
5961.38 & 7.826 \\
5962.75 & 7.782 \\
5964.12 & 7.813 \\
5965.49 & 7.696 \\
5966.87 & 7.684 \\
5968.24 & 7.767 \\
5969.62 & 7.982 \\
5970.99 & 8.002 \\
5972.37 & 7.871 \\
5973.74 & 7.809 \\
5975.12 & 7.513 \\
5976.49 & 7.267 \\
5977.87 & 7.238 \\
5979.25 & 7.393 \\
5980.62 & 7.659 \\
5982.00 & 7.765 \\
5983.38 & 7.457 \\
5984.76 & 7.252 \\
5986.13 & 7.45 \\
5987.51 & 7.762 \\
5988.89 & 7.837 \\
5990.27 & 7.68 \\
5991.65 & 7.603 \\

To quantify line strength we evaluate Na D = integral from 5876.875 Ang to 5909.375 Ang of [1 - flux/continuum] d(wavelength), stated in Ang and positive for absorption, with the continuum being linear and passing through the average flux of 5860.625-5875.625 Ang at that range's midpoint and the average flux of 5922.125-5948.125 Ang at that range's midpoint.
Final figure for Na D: 3.5 Ang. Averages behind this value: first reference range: 7.82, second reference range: 7.76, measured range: 6.96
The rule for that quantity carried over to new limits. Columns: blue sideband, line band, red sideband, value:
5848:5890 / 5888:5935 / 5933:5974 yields 2.65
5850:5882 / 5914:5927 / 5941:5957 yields 0.16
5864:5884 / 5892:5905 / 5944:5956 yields 1.45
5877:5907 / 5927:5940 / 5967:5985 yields -0.88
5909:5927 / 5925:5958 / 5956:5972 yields -0.08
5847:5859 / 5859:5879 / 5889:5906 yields -1.28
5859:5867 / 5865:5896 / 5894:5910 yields 1.57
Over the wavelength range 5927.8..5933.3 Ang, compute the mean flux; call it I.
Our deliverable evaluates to 7.71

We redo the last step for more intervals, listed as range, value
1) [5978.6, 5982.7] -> 7.61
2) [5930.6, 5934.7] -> 7.79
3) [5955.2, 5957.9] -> 7.63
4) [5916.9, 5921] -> 7.73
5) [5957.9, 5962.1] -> 7.71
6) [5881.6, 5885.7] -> 7.41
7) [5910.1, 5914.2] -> 7.59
